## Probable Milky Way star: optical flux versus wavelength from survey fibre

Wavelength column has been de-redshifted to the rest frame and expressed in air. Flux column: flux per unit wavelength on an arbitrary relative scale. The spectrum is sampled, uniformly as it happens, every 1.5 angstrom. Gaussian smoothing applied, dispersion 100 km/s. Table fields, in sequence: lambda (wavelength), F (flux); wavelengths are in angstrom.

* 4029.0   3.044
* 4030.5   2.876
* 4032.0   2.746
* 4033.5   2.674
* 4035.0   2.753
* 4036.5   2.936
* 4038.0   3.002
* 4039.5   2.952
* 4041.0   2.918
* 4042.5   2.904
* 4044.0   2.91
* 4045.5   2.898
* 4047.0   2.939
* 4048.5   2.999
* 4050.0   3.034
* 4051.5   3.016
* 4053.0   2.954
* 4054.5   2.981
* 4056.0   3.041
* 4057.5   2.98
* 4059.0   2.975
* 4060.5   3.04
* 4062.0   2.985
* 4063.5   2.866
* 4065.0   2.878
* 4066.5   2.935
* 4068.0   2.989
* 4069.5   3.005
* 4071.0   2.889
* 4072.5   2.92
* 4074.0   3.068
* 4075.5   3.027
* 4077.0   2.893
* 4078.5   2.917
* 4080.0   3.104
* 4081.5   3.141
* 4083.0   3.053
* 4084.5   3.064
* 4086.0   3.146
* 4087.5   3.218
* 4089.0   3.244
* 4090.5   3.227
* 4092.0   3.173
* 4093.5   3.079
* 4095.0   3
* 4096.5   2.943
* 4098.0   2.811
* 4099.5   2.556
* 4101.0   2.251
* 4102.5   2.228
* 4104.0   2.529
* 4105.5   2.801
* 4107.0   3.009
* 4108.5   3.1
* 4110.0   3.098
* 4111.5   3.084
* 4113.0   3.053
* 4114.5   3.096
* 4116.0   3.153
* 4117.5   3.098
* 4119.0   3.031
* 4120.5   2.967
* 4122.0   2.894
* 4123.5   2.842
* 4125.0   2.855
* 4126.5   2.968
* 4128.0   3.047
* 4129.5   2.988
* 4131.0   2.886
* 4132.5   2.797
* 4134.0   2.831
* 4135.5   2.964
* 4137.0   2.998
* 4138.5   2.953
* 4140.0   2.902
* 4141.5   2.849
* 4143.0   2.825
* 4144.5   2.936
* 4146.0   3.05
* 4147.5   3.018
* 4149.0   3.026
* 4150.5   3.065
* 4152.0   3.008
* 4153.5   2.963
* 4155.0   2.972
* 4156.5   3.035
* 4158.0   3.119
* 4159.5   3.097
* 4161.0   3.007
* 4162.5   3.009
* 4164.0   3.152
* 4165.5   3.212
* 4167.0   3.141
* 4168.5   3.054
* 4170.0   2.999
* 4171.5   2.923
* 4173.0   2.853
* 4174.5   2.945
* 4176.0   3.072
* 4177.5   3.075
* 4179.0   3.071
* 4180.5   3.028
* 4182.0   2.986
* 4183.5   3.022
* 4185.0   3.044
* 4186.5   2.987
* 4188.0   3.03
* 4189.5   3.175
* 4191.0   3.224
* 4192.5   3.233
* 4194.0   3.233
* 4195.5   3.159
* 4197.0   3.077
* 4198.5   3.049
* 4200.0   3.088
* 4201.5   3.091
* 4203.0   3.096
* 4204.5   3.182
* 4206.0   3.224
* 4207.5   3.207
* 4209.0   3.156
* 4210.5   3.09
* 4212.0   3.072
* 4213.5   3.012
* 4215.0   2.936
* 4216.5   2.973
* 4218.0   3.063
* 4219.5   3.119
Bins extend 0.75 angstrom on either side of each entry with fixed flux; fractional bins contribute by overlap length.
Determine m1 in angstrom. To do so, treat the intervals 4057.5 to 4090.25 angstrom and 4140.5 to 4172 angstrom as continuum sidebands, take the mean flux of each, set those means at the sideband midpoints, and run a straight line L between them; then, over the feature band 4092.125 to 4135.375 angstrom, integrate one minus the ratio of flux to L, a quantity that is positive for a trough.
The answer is 1.76 angstrom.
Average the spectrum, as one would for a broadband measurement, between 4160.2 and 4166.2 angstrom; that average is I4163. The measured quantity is 3.09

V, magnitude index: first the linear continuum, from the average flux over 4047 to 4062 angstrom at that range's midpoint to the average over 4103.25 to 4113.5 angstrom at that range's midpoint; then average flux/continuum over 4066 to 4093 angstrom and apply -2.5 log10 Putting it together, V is -0.03 mag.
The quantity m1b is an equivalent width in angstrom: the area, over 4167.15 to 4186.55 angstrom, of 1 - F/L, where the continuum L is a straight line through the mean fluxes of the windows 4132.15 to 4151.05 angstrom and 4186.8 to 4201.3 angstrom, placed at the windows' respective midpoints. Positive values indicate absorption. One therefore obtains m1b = 0.4 angstrom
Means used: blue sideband 2.94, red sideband 3.13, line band 3.01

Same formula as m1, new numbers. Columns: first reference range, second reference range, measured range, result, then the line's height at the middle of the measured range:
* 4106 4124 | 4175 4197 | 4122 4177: 1.5 angstrom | 3.06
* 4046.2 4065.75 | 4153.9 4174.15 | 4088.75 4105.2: 1.1 angstrom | 3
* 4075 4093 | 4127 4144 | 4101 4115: 0.8 angstrom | 3.01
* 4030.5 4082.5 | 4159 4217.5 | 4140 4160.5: 0.3 angstrom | 3.04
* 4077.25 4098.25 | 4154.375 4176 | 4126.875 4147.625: 0.8 angstrom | 3.05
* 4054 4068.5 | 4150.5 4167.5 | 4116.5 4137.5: 0.6 angstrom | 3.03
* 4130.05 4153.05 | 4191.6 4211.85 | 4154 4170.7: -0.3 angstrom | 3.01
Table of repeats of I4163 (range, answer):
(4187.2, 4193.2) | 3.16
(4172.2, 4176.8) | 2.96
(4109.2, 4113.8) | 3.08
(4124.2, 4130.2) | 2.96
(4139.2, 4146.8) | 2.91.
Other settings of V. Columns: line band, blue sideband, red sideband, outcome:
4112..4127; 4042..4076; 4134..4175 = -0.004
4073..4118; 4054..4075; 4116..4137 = -0.005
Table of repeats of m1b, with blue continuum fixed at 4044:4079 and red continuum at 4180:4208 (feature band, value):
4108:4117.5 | -0.2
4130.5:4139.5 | 0.4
